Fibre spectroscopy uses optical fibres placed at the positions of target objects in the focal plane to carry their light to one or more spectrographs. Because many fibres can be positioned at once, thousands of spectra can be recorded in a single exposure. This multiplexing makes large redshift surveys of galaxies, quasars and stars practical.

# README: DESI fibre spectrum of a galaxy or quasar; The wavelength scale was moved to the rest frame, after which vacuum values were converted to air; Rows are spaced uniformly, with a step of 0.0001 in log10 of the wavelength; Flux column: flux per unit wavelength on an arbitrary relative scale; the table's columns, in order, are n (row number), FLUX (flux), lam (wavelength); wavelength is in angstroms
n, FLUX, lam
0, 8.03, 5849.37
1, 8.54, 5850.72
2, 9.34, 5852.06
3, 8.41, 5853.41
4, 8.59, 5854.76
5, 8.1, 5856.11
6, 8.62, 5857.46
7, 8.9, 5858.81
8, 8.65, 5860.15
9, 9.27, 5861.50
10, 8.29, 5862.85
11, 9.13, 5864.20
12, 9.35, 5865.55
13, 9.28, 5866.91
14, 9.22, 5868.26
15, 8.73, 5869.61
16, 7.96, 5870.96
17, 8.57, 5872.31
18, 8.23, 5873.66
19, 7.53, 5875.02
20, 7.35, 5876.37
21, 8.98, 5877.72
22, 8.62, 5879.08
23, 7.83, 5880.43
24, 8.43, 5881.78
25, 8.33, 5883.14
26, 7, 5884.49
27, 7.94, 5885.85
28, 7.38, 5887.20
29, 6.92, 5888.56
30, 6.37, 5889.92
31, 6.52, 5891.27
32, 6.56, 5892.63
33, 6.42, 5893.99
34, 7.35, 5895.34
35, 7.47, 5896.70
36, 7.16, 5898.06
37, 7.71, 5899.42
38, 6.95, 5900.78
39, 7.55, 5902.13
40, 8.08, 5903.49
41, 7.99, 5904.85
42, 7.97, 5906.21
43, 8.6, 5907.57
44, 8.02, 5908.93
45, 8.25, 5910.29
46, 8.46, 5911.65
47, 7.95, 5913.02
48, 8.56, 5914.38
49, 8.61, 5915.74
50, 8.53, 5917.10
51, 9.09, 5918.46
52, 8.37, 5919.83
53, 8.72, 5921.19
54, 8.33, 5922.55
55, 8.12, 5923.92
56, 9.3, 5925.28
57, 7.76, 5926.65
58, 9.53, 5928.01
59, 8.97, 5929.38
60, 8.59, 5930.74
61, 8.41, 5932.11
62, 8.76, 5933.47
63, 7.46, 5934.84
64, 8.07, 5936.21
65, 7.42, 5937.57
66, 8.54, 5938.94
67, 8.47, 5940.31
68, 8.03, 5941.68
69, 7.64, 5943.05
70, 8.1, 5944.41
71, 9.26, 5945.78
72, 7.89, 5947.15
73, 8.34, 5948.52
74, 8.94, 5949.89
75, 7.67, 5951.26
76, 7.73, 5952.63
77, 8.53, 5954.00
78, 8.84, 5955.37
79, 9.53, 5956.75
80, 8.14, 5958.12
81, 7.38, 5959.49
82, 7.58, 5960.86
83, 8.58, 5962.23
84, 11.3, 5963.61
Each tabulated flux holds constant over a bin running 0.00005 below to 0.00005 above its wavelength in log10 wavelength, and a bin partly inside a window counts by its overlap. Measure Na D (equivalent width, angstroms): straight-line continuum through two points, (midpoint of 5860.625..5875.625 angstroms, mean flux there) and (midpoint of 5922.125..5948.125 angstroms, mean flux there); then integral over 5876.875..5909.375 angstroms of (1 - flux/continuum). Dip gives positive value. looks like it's 3.7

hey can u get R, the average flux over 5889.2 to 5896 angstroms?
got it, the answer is 6.65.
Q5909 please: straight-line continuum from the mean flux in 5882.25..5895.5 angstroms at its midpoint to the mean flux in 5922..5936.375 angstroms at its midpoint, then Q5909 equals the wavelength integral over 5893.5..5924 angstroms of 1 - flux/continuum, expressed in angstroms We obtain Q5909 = -0.9 angstroms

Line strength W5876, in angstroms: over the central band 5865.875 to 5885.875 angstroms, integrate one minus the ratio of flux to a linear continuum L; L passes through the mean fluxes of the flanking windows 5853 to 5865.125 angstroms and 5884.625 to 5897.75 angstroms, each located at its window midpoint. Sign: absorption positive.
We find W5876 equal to -1.3 angstroms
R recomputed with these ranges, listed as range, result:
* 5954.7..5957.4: 9.15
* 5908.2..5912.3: 8.25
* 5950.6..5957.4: 8.45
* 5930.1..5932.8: 8.51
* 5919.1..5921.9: 8.55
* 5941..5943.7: 7.83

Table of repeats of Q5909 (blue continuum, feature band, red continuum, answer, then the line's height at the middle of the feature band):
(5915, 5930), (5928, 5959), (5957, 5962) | -0.4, 8.26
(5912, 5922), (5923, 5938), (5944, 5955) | 0.1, 8.45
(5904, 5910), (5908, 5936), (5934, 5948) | -1.2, 8.13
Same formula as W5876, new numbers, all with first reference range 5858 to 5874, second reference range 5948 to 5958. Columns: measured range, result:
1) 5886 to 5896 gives 2.15 angstroms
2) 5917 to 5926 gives -0.04 angstroms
